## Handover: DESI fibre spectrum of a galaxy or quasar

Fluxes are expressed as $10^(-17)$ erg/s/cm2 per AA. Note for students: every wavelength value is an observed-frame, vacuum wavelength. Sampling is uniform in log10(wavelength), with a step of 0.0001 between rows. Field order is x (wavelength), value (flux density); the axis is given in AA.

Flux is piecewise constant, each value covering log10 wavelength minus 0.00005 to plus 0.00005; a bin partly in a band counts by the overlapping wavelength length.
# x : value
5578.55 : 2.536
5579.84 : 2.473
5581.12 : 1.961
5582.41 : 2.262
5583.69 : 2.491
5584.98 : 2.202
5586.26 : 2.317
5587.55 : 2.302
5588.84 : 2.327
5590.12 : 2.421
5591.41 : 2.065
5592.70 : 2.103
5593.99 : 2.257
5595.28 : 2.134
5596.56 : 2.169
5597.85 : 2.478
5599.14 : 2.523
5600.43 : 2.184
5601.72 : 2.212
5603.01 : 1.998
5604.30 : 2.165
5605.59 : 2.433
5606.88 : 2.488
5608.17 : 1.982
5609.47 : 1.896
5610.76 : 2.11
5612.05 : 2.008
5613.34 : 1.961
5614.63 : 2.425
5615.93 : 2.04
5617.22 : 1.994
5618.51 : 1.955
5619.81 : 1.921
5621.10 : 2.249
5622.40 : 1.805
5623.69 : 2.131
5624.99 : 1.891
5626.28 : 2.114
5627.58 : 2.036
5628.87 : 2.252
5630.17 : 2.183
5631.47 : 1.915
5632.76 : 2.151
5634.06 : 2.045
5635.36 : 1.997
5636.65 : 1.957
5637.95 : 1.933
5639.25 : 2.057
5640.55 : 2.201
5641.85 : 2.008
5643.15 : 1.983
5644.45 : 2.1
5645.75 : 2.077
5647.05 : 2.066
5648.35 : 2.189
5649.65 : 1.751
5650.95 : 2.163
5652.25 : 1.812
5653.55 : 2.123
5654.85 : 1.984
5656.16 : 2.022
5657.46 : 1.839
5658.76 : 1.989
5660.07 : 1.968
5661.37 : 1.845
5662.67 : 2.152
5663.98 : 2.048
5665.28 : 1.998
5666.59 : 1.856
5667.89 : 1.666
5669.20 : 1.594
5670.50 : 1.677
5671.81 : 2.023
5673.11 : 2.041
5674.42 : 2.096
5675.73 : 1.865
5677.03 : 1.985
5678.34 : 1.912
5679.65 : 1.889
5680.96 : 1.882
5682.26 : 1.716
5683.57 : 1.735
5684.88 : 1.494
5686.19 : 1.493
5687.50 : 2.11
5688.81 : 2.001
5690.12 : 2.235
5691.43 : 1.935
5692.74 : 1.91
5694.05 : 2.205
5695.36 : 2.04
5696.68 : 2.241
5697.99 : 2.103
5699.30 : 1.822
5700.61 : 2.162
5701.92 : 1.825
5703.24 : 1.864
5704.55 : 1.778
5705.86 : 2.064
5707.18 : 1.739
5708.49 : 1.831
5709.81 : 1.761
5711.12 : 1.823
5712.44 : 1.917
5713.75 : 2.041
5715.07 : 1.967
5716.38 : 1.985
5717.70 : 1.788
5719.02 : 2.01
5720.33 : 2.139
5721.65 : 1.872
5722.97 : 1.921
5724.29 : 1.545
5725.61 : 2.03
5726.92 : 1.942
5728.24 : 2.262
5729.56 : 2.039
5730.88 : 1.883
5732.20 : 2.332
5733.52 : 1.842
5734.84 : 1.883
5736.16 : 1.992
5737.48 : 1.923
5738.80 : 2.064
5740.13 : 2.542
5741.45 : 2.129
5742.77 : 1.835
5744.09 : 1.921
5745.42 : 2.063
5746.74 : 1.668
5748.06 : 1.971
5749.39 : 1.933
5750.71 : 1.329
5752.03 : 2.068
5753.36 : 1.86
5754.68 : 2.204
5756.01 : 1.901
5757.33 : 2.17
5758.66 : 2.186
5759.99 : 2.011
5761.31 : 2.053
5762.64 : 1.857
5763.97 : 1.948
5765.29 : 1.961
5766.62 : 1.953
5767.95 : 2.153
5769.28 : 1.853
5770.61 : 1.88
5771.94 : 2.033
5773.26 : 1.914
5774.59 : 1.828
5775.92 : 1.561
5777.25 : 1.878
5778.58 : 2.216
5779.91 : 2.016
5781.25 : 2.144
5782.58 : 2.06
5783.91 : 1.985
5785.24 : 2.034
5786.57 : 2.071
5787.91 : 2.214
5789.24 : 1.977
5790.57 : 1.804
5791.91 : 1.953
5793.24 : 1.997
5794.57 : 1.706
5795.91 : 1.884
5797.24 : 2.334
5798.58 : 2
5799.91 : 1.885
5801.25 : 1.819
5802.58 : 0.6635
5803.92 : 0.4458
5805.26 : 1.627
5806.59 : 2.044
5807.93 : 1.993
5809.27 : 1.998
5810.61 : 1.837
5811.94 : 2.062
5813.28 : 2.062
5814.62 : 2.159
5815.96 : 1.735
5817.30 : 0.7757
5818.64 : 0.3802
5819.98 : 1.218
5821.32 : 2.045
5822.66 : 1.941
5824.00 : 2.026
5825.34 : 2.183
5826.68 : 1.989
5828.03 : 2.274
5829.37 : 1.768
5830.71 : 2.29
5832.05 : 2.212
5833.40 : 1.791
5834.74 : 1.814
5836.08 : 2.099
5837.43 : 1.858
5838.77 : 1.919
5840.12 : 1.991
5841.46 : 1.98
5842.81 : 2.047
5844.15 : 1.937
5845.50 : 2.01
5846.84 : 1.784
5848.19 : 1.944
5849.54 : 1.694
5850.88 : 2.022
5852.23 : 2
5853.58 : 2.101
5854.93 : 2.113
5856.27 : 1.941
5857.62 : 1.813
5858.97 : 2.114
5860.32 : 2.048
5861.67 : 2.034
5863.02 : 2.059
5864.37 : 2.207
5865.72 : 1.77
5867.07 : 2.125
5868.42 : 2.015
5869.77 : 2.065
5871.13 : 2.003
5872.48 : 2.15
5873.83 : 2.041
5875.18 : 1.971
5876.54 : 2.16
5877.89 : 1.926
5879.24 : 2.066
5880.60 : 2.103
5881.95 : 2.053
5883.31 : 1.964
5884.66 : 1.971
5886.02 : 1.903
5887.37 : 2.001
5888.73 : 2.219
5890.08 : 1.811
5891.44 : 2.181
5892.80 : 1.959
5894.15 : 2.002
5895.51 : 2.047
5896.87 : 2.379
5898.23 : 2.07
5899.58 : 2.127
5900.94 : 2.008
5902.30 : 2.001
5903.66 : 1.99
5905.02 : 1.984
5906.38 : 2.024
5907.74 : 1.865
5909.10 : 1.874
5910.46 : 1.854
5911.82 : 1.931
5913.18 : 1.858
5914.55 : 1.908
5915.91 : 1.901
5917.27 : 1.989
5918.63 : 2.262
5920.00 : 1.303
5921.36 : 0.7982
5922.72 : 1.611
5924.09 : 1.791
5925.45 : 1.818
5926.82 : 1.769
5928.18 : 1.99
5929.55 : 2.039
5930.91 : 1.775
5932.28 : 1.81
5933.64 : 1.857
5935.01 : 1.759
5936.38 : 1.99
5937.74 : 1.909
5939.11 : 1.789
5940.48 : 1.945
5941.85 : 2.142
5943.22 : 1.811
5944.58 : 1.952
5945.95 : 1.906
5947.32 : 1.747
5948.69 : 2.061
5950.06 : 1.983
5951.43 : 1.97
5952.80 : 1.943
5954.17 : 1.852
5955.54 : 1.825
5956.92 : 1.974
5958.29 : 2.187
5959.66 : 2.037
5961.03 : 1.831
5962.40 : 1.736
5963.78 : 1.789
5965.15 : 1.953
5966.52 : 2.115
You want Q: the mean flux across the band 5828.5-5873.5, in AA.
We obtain 1.99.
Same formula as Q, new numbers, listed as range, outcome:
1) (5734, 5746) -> 2.03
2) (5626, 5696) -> 1.97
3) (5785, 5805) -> 1.78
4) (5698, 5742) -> 1.96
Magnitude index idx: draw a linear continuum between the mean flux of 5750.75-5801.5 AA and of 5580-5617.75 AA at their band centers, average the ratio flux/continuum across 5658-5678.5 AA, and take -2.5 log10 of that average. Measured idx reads 0.11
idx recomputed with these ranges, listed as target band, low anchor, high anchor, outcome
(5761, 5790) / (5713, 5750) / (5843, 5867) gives 0.00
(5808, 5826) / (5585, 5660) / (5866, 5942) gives 0.15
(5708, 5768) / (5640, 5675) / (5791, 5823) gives -0.08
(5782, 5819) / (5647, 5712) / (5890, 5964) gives 0.08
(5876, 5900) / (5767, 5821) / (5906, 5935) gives -0.14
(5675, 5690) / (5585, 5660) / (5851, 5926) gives 0.13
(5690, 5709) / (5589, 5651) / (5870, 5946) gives 0.04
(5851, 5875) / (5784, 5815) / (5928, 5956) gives -0.09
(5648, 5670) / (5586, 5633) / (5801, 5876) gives 0.08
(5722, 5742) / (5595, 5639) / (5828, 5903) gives 0.02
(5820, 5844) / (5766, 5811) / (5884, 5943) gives -0.06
